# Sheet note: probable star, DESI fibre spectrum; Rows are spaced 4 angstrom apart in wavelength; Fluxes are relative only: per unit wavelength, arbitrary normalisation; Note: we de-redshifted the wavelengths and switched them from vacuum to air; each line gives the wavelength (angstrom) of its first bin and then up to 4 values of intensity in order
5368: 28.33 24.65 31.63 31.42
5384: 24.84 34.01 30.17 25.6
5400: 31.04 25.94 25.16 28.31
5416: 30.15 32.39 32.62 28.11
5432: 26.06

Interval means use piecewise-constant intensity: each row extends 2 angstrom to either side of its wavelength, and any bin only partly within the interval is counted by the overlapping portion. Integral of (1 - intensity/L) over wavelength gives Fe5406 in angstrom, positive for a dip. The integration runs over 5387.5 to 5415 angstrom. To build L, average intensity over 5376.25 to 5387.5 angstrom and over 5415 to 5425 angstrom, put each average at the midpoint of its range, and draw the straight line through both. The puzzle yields 2.0 angstrom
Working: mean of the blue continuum 29.5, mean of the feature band 28.4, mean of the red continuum 31.8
